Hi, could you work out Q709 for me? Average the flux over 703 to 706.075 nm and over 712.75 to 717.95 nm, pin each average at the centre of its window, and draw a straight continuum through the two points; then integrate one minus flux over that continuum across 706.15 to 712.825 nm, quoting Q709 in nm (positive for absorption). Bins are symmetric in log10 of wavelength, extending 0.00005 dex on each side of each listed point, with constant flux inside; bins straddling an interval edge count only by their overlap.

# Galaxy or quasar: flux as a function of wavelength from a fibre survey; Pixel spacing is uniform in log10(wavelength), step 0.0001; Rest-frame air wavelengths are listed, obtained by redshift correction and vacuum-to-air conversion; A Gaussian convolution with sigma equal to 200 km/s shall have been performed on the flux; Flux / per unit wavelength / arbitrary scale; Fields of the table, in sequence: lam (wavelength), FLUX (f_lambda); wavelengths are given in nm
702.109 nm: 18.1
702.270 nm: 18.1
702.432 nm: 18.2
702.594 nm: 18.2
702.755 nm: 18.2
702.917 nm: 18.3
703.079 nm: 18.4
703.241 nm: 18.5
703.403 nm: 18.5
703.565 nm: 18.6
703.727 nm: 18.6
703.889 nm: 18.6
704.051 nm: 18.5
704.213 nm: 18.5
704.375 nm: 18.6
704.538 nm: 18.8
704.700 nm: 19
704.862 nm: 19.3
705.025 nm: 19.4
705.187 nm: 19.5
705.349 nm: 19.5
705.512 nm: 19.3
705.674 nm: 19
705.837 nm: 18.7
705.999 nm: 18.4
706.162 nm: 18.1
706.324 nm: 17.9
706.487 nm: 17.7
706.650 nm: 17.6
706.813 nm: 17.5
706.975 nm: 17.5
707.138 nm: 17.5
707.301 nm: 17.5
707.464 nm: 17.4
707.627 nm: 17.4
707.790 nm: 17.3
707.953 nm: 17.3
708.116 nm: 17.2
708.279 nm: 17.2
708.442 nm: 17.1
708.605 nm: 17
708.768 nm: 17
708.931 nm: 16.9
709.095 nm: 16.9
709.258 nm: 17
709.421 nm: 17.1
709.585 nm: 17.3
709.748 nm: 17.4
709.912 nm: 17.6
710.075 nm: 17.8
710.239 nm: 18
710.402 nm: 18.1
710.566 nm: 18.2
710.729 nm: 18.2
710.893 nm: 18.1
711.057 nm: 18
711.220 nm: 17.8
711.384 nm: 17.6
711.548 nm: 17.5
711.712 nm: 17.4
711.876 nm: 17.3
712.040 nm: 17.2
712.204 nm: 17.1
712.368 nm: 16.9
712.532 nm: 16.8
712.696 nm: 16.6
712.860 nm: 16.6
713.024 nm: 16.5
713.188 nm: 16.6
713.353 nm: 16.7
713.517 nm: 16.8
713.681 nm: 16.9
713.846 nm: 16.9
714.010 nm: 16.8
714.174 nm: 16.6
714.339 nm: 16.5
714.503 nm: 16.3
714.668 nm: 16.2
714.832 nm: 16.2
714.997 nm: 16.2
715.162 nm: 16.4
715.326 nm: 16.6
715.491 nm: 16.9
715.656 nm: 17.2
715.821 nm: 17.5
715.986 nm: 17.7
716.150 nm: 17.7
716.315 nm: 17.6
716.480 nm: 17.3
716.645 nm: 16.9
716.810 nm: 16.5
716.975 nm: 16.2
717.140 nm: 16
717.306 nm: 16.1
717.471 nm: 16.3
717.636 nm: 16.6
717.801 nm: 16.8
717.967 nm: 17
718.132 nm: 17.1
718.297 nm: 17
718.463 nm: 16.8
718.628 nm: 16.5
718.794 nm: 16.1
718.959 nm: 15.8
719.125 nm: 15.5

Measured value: 0.16 nm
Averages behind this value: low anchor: 18.8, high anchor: 16.7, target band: 17.4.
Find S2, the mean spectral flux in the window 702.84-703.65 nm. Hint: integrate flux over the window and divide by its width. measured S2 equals 18.5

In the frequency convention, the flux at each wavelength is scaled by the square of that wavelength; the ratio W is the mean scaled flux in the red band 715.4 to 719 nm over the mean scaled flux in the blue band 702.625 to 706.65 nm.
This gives 0.9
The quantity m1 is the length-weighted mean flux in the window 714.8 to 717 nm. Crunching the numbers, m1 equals 17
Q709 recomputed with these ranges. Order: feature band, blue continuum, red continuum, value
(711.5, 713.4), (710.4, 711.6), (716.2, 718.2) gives 0.08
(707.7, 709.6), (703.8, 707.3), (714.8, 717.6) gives 0.09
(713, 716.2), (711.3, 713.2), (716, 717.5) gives 0.03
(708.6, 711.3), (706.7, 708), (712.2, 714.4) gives -0.07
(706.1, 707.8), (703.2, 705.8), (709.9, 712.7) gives 0.08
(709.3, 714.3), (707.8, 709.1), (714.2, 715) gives -0.18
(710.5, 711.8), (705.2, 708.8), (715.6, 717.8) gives -0.03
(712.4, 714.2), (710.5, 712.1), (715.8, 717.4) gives 0.07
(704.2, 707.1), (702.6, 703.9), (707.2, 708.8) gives -0.12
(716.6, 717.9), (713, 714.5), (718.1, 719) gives 0.01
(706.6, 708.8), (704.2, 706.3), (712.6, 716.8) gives 0.13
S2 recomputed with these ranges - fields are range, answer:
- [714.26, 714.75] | 16.3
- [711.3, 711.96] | 17.4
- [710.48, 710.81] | 18.2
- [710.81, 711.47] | 17.9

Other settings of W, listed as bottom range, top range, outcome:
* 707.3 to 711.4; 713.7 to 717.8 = 0.97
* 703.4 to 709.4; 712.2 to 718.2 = 0.95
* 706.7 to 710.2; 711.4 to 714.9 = 0.98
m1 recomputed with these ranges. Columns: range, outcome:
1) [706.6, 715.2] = 17.2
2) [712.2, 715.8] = 16.7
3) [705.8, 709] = 17.5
